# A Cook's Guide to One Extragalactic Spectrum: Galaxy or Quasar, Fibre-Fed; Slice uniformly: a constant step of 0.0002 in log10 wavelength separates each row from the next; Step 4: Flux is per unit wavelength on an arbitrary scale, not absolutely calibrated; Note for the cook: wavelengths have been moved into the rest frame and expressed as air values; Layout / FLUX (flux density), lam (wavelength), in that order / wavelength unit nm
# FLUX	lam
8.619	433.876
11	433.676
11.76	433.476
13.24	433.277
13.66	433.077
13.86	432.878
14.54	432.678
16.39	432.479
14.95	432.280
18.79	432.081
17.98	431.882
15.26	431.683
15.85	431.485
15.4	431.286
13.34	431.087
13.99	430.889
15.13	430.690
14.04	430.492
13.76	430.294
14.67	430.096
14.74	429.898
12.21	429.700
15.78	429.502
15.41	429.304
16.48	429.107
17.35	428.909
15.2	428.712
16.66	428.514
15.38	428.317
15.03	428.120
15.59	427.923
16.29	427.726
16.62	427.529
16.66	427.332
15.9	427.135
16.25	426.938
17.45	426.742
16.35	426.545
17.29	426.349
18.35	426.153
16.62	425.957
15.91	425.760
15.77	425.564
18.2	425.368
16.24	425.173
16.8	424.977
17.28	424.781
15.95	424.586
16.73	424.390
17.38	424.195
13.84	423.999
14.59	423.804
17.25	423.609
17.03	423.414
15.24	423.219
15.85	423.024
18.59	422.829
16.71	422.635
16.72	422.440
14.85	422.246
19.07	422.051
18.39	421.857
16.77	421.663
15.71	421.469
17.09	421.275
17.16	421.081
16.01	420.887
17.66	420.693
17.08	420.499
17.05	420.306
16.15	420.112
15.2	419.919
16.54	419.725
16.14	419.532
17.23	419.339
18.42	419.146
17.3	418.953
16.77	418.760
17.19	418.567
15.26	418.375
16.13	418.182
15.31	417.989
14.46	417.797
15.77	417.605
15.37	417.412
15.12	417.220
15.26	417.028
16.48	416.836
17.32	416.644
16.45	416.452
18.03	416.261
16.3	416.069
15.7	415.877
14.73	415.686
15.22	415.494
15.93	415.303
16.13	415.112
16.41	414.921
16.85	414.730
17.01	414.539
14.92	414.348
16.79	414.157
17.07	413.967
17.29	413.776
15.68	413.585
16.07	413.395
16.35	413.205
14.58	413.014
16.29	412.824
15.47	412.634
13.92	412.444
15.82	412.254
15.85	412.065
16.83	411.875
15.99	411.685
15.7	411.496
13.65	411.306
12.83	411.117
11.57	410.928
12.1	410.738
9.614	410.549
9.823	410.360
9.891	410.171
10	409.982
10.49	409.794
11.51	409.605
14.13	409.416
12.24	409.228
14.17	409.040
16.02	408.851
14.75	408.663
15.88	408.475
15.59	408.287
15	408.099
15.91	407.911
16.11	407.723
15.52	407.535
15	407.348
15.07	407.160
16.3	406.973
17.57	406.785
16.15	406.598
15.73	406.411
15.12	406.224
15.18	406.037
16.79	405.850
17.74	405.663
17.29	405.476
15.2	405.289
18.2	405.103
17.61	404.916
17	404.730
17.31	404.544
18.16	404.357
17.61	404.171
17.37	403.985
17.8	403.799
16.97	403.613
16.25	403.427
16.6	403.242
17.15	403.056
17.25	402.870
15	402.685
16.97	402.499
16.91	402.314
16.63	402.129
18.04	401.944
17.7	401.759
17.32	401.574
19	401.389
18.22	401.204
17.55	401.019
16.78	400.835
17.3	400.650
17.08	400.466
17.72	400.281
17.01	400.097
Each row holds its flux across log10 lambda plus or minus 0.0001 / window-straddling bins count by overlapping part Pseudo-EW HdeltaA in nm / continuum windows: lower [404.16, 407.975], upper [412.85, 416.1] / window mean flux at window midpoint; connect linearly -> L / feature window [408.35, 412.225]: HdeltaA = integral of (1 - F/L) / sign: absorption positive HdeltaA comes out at 0.73 nm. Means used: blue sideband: 16.5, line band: 13.2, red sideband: 16.1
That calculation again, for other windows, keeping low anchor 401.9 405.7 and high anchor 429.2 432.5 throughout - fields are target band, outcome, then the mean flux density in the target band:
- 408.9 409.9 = 0.24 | 12.6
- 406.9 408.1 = 0.09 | 15.6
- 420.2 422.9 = -0.21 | 17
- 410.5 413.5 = 0.34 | 14.6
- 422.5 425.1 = -0.13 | 16.4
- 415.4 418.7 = 0.05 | 15.9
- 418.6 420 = -0.08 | 16.8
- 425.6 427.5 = -0.16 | 16.7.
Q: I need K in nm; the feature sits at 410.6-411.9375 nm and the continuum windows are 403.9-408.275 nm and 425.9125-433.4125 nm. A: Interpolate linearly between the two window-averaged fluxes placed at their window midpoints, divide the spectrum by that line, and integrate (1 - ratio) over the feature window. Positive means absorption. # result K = 0.20 nm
